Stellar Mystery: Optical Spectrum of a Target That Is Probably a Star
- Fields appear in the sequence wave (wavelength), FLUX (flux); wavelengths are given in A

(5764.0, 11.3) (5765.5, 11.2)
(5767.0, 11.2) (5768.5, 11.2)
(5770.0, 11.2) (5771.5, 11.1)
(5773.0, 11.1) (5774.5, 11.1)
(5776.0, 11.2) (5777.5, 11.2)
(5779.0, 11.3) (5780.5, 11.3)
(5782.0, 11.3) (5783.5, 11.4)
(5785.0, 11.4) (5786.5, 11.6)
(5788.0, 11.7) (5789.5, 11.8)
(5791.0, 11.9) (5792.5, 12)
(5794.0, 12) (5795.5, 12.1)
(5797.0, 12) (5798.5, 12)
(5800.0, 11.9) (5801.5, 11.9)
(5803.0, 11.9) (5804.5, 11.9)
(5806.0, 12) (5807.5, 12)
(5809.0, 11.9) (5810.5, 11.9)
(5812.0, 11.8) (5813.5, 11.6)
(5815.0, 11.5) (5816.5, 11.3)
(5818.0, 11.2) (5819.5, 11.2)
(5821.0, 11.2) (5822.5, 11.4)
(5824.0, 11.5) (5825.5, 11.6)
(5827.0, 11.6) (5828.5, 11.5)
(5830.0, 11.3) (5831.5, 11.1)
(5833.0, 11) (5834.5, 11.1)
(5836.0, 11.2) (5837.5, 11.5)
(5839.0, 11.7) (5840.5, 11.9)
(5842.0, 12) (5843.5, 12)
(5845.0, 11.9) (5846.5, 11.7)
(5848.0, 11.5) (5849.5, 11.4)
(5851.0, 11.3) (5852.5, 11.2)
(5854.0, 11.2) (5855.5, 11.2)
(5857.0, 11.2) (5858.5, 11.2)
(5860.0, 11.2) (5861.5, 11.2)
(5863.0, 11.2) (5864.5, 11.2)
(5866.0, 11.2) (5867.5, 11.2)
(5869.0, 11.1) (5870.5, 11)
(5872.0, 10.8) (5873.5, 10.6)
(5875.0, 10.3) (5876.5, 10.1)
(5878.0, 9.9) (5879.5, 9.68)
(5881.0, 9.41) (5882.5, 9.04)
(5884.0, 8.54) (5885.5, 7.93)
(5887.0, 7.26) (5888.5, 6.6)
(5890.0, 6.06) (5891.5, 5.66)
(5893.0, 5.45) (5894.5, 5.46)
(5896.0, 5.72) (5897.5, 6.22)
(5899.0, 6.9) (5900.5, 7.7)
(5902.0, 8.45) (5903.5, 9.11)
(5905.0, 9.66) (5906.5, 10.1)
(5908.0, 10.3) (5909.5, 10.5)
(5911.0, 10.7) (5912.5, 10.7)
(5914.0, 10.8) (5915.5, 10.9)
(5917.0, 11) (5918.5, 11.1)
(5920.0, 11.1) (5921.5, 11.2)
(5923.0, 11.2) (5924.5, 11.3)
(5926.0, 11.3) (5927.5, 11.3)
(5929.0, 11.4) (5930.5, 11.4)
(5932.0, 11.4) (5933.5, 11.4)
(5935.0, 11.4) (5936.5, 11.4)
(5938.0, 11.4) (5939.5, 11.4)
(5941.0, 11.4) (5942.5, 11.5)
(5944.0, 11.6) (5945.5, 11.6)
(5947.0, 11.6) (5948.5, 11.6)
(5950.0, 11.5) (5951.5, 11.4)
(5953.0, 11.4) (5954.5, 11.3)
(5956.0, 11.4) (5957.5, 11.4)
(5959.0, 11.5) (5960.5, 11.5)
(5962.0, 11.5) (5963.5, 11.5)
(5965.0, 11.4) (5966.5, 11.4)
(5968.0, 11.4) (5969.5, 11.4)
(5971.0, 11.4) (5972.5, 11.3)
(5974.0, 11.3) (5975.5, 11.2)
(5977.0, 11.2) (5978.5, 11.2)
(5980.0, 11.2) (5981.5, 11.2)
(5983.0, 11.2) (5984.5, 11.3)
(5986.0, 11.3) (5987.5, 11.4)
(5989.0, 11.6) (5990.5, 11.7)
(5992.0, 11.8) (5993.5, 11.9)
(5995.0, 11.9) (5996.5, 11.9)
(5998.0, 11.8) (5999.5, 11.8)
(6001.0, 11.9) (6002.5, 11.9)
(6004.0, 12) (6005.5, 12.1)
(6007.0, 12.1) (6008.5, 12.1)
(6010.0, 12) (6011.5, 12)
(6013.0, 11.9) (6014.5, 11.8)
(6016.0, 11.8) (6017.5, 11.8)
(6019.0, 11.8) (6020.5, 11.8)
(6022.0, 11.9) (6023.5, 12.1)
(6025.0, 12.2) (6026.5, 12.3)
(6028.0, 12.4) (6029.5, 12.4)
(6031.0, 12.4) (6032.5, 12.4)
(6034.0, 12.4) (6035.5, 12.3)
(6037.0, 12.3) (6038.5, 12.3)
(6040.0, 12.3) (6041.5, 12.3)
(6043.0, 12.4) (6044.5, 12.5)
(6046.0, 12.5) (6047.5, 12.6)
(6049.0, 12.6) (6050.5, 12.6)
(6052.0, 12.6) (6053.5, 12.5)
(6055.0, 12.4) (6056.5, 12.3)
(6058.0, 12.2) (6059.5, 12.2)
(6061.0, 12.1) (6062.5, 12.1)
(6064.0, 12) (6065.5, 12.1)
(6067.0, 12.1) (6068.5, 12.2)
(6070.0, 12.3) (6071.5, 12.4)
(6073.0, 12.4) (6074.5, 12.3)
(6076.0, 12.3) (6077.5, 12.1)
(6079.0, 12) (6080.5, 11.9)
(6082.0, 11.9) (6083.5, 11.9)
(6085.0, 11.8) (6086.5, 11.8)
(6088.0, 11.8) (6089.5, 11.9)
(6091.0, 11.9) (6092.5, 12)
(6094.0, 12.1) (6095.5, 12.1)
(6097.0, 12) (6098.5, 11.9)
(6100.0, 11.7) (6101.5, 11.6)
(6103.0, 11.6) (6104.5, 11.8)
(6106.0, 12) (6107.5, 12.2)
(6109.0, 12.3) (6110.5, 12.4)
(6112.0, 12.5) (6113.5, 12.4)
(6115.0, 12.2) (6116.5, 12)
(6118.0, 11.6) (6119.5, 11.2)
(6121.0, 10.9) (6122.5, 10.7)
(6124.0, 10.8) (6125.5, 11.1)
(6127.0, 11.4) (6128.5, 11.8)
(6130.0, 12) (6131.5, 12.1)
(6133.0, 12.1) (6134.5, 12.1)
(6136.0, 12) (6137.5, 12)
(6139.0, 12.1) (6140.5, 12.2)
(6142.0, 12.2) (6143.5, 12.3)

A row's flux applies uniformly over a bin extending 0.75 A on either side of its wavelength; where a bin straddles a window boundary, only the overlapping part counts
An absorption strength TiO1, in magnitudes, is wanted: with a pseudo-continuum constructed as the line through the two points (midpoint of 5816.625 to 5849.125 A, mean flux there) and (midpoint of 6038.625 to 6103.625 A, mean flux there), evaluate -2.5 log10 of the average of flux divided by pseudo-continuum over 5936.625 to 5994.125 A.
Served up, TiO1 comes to 0.04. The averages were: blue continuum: 11.5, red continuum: 12.1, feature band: 11.4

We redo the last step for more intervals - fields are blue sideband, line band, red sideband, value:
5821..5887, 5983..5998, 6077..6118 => -0.01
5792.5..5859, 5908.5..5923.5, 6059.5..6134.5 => 0.08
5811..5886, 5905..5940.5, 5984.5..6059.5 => 0.04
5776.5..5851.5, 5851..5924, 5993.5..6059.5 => 0.22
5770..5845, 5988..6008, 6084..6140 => -0.01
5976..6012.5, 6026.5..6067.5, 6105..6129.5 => -0.06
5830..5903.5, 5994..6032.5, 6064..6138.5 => -0.08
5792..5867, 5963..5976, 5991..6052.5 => 0.06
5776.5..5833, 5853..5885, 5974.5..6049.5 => 0.11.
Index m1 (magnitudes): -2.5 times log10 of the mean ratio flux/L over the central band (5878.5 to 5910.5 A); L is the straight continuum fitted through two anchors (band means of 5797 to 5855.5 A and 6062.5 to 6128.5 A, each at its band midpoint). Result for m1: 0.418 mag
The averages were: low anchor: 11.6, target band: 7.93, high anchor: 11.9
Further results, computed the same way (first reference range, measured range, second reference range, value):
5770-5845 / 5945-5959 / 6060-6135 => 0.03 mag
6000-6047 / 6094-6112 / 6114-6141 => -0.02 mag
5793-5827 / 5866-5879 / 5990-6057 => 0.12 mag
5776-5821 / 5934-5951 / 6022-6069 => 0.05 mag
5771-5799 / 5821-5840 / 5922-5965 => 0.01 mag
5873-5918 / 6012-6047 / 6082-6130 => -0.14 mag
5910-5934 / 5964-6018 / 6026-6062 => 0.02 mag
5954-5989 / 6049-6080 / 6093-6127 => -0.06 mag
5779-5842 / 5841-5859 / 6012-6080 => 0.02 mag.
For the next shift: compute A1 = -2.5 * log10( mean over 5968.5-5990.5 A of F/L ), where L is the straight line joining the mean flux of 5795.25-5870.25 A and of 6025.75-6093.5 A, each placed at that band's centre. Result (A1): 0.06 mag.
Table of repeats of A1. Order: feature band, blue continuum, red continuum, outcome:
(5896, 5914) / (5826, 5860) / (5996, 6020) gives 0.271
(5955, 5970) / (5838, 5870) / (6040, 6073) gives 0.043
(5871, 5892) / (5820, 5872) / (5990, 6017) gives 0.293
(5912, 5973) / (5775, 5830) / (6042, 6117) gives 0.051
